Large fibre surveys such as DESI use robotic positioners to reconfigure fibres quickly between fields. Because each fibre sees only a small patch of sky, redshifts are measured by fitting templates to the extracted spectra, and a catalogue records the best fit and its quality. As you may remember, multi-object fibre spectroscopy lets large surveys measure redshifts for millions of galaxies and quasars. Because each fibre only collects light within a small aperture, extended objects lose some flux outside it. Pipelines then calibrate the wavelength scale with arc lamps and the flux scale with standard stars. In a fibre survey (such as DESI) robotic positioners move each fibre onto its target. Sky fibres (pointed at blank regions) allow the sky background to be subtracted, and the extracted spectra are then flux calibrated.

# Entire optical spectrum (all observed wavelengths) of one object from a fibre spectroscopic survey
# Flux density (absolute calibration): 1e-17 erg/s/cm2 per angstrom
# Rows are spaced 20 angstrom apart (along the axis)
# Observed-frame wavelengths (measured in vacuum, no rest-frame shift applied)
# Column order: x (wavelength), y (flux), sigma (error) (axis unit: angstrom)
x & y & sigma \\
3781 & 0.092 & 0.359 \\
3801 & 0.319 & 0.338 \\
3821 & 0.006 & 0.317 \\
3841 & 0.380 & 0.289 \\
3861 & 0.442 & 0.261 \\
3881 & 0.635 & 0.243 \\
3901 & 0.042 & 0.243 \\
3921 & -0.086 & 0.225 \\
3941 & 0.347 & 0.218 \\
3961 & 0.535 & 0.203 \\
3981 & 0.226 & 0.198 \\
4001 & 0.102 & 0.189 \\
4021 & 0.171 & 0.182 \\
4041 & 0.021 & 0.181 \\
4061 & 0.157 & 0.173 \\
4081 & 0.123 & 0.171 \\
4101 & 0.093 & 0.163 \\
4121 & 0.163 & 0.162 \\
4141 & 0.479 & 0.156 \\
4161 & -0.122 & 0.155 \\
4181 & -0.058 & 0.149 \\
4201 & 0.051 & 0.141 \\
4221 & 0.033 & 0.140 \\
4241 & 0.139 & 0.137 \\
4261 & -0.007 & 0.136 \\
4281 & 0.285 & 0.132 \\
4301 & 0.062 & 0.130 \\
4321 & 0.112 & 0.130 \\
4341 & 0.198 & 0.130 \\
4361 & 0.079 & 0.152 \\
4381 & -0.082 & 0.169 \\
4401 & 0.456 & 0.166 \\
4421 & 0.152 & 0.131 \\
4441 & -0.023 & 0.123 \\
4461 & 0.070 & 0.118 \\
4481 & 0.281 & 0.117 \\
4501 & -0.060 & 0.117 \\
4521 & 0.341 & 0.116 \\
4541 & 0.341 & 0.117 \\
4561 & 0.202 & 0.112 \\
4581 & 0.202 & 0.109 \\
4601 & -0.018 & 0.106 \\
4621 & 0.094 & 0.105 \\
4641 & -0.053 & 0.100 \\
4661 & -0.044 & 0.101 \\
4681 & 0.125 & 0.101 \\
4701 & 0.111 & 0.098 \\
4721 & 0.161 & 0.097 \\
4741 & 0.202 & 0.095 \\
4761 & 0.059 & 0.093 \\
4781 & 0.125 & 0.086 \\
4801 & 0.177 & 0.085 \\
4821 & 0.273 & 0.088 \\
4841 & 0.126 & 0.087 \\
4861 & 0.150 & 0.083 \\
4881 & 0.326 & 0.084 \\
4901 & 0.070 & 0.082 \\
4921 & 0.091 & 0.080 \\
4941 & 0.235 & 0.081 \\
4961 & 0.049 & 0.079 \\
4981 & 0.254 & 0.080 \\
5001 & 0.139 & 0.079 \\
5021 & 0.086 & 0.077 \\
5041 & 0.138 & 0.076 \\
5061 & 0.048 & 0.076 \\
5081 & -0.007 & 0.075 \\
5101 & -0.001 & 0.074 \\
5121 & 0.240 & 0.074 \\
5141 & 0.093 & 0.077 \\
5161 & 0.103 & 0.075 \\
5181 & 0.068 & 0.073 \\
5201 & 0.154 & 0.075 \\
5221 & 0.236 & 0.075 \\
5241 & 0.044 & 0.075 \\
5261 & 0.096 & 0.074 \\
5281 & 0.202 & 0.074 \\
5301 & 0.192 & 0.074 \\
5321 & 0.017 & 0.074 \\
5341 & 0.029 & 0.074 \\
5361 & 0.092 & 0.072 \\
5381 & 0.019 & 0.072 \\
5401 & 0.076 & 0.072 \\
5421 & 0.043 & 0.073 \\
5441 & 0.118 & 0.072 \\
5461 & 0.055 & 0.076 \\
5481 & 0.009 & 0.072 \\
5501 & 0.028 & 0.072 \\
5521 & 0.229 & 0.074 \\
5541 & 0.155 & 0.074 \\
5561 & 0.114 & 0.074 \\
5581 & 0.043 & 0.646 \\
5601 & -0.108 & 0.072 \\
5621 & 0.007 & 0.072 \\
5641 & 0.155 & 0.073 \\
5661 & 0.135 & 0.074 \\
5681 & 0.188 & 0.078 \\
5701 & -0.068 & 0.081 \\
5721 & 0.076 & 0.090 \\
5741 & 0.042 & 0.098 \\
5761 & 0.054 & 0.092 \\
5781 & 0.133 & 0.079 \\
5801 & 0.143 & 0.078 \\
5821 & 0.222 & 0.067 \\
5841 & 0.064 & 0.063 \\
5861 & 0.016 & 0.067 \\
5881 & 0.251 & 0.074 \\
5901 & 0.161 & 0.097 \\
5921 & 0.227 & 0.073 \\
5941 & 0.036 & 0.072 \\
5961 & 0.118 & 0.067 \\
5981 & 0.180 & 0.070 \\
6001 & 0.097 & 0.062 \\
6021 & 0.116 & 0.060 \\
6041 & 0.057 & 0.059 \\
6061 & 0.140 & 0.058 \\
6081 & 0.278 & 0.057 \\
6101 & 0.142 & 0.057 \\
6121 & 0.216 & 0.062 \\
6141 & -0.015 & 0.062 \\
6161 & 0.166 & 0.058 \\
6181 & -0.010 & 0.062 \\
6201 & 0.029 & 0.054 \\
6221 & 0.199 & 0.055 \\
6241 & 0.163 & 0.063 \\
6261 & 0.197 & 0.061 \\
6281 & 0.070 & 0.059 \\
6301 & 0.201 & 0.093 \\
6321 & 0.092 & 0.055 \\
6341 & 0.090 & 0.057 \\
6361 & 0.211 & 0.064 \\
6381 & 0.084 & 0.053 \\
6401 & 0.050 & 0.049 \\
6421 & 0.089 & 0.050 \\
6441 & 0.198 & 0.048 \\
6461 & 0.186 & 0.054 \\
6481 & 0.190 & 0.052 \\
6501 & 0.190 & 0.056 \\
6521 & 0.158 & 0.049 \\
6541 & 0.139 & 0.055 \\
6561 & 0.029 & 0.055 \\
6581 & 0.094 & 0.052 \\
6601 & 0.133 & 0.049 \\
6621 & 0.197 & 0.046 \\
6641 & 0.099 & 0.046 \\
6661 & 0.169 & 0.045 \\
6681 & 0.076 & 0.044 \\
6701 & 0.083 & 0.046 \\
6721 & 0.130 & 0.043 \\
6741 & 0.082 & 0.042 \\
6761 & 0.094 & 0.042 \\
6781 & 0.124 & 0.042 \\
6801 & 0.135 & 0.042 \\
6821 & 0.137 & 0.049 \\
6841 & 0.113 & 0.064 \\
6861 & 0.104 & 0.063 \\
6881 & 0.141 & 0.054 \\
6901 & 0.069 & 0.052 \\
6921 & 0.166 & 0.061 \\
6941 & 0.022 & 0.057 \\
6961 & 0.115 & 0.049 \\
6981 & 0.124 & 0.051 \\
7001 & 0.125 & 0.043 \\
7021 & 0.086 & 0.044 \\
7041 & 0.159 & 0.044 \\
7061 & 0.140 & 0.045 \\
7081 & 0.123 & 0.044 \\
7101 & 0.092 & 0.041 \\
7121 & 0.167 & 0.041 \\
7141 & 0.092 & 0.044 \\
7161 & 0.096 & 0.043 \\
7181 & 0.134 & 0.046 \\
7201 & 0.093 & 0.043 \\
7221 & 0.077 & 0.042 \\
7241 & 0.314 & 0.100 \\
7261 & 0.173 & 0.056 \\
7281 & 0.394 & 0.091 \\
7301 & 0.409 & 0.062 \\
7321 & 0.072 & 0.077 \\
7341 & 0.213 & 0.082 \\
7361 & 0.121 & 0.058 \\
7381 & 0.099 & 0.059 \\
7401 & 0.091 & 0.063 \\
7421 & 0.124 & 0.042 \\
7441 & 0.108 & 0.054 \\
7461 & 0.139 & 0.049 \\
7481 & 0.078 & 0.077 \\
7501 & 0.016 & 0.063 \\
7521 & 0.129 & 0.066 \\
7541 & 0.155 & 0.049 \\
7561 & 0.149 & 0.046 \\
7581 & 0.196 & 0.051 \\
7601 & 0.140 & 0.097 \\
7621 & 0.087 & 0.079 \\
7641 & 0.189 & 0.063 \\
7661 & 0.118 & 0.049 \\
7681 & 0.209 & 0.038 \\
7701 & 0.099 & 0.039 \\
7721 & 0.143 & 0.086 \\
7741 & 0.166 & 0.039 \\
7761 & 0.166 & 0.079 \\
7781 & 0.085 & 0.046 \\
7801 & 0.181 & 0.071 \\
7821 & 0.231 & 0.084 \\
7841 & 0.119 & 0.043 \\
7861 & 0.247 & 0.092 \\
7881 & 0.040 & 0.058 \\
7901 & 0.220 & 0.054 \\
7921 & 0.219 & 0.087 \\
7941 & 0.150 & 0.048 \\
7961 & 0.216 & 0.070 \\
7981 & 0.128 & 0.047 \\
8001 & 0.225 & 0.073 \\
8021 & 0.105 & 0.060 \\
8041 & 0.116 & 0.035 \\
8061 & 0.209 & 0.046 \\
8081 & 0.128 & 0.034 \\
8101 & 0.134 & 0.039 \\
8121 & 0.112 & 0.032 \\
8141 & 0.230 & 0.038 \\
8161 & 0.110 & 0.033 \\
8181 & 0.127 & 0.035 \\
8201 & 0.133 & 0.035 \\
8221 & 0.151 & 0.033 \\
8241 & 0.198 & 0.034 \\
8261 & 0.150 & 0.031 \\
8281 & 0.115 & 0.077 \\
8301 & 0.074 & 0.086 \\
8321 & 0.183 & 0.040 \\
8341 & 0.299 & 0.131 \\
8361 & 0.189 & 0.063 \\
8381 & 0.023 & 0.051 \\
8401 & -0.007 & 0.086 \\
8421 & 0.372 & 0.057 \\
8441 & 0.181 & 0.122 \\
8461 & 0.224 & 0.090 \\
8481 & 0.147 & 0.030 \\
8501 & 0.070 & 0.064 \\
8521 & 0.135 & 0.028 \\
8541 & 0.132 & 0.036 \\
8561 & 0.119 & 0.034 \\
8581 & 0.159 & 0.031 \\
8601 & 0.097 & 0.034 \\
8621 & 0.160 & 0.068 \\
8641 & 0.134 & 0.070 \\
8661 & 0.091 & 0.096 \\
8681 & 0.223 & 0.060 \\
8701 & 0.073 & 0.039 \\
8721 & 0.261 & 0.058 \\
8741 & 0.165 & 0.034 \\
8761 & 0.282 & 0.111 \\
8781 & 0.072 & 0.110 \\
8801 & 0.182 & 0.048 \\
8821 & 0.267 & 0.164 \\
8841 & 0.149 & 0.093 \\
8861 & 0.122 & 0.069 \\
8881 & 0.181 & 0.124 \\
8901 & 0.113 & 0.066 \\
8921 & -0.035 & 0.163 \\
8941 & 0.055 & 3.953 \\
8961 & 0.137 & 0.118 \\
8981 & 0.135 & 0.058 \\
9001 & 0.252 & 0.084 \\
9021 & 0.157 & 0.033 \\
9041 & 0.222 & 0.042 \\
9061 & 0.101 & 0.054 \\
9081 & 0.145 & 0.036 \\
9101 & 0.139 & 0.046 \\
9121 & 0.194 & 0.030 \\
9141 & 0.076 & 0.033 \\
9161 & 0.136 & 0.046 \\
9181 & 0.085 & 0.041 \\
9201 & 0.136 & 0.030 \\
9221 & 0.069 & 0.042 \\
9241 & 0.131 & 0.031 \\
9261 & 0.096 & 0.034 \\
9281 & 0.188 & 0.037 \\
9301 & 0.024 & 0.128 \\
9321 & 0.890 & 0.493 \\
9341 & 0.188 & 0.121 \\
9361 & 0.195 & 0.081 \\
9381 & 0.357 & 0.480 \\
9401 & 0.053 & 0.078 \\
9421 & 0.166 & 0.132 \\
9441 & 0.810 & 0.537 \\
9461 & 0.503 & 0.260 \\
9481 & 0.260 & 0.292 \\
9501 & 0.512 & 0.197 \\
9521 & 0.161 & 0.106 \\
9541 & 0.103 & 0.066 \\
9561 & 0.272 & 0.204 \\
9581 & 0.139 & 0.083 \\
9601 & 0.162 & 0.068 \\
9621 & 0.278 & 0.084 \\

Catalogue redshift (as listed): 0.96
